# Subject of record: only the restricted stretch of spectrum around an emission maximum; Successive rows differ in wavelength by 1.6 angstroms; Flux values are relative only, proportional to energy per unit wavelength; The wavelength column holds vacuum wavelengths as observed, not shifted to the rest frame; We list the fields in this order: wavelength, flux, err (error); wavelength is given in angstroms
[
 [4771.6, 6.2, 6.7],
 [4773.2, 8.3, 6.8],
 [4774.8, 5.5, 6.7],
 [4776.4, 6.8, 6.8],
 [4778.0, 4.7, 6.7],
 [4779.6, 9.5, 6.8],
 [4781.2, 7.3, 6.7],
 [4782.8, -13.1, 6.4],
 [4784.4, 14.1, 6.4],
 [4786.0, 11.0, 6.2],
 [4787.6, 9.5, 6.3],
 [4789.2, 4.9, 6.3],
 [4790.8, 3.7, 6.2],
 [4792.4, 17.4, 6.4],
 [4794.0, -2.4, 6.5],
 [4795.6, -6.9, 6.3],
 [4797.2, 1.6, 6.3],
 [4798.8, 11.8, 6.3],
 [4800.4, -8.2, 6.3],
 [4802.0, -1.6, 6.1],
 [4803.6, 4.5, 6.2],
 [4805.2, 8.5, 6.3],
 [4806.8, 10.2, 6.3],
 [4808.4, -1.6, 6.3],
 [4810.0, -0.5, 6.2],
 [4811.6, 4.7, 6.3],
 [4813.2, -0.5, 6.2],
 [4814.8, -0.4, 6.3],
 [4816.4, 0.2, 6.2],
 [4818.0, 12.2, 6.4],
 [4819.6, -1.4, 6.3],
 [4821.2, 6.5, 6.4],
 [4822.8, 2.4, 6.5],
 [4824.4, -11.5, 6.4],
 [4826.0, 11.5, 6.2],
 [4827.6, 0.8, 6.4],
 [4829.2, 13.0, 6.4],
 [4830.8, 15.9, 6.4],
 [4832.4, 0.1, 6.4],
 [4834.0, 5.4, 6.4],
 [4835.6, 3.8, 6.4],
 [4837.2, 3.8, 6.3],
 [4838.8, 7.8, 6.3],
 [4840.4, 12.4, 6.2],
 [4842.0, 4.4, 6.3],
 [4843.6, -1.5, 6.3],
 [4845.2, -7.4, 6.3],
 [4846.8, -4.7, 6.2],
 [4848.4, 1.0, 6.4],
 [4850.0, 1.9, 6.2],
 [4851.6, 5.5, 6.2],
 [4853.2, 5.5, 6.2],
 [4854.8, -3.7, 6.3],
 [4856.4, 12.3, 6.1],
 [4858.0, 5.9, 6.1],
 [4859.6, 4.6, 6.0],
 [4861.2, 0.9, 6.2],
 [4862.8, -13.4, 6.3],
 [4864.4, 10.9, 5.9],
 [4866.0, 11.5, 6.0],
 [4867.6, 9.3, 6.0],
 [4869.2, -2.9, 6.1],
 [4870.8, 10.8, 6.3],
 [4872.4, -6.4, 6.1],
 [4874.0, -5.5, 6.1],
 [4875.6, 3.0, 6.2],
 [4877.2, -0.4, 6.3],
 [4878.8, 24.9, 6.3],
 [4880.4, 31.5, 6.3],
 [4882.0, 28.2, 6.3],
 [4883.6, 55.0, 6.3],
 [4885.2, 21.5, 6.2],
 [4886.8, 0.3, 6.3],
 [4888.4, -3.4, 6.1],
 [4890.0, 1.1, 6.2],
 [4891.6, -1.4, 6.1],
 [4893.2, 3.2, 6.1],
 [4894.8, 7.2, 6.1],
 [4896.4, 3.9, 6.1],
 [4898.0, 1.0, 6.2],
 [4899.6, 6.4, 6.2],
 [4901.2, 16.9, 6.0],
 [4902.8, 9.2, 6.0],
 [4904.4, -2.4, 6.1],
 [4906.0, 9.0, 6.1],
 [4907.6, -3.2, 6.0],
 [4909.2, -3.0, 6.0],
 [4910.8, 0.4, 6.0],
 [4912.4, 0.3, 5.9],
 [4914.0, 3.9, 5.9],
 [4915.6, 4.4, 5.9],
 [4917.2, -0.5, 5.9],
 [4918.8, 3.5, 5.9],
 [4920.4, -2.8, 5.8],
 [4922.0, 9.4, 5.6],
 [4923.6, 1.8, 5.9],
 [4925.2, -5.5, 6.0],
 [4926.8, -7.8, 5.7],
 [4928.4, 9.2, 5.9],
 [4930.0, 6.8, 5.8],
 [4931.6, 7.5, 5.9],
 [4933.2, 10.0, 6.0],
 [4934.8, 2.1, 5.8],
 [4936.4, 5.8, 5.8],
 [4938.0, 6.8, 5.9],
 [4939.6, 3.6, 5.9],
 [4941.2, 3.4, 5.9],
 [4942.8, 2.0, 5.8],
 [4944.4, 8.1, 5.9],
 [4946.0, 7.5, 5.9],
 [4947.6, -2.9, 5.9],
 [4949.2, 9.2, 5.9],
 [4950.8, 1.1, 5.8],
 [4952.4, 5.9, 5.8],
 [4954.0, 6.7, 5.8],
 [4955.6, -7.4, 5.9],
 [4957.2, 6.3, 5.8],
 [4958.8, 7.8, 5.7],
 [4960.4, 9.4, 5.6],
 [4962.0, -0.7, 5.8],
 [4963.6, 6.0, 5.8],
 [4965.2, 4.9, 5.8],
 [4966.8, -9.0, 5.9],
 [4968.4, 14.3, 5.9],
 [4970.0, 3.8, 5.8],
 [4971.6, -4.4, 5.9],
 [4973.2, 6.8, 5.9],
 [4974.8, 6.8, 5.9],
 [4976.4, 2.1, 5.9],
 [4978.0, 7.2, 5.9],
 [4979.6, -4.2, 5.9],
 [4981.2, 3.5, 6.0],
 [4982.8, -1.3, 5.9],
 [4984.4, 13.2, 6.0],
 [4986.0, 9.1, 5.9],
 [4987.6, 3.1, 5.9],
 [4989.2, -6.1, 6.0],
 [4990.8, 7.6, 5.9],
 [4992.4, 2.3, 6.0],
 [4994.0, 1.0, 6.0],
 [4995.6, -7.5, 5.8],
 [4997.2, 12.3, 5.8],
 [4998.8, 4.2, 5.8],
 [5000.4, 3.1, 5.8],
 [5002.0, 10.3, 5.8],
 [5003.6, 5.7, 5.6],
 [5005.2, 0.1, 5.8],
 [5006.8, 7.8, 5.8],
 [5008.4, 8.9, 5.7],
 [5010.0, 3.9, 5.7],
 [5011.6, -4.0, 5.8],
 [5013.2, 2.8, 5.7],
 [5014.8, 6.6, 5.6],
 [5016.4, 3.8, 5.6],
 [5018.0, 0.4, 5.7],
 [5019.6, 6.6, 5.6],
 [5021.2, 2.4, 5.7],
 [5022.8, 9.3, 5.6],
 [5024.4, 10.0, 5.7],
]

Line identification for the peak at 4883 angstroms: [O II] 3727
